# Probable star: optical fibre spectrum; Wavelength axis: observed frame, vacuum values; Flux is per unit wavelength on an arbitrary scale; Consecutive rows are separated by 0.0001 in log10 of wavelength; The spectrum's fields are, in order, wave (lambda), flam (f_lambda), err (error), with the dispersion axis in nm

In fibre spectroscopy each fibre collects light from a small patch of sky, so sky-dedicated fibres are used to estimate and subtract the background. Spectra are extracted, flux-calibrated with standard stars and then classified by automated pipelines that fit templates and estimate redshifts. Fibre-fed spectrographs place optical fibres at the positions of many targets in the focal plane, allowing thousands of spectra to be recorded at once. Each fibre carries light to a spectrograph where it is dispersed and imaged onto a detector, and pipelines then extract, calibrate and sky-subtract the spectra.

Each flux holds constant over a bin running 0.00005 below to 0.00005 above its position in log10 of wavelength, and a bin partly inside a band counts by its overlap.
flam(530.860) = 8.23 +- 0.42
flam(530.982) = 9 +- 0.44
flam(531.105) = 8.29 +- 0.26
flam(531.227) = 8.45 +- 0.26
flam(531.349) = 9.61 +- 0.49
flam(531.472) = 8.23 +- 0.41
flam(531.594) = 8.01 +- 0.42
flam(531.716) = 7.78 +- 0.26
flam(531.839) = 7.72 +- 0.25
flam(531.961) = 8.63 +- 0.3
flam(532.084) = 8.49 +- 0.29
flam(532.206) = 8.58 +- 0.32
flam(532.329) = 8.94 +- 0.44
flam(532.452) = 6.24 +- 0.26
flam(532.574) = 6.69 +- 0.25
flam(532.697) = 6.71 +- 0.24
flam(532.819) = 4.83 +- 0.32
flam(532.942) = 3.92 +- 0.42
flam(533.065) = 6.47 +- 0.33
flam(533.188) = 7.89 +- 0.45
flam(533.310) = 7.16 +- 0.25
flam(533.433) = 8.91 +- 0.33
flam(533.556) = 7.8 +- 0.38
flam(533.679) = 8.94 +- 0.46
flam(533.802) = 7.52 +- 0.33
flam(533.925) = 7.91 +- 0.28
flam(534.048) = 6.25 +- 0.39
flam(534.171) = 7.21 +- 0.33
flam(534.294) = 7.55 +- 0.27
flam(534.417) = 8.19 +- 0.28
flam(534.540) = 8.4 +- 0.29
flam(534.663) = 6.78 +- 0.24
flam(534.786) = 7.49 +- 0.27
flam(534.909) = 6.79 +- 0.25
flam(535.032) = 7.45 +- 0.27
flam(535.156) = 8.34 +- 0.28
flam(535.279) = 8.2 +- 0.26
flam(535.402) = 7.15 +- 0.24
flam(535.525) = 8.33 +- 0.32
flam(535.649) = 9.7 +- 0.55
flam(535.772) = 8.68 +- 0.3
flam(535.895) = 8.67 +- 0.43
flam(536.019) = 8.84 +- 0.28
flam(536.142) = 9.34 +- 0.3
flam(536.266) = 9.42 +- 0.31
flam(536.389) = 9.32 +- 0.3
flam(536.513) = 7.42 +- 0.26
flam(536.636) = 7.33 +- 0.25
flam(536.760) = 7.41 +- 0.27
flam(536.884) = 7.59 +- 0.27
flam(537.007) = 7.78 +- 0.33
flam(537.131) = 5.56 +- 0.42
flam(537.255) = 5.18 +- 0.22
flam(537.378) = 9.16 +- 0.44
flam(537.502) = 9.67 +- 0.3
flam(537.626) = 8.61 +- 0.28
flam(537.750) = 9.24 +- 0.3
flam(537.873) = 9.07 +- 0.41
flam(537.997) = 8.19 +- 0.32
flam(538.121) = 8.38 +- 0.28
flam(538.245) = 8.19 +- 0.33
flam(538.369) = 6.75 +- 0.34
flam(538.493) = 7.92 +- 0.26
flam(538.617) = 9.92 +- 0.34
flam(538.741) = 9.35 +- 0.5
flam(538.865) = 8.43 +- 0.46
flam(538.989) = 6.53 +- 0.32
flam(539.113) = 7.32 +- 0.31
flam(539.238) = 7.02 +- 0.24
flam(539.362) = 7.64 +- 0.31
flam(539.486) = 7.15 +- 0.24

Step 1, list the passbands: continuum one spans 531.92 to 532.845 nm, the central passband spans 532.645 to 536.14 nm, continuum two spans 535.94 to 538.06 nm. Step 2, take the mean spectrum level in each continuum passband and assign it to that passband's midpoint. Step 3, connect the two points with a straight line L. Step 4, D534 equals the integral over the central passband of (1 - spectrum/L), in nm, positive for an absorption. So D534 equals 0.08 nm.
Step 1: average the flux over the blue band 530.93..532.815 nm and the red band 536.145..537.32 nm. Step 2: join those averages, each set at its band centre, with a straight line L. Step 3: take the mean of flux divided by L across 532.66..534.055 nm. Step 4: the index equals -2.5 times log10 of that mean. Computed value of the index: 0.115 mag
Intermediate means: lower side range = 7.99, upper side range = 7.54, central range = 7.06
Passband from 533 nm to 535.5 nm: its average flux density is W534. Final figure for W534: 7.63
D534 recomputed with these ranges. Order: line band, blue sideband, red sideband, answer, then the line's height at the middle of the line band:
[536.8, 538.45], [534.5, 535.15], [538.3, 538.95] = 0.04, 8.15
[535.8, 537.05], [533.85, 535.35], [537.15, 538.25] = -0.05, 8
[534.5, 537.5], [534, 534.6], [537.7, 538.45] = -0.03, 7.88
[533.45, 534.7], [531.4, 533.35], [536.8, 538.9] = -0.03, 7.56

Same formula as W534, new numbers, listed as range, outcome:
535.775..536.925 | 8.4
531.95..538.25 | 7.81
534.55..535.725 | 7.84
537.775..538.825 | 8.5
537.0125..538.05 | 8.07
